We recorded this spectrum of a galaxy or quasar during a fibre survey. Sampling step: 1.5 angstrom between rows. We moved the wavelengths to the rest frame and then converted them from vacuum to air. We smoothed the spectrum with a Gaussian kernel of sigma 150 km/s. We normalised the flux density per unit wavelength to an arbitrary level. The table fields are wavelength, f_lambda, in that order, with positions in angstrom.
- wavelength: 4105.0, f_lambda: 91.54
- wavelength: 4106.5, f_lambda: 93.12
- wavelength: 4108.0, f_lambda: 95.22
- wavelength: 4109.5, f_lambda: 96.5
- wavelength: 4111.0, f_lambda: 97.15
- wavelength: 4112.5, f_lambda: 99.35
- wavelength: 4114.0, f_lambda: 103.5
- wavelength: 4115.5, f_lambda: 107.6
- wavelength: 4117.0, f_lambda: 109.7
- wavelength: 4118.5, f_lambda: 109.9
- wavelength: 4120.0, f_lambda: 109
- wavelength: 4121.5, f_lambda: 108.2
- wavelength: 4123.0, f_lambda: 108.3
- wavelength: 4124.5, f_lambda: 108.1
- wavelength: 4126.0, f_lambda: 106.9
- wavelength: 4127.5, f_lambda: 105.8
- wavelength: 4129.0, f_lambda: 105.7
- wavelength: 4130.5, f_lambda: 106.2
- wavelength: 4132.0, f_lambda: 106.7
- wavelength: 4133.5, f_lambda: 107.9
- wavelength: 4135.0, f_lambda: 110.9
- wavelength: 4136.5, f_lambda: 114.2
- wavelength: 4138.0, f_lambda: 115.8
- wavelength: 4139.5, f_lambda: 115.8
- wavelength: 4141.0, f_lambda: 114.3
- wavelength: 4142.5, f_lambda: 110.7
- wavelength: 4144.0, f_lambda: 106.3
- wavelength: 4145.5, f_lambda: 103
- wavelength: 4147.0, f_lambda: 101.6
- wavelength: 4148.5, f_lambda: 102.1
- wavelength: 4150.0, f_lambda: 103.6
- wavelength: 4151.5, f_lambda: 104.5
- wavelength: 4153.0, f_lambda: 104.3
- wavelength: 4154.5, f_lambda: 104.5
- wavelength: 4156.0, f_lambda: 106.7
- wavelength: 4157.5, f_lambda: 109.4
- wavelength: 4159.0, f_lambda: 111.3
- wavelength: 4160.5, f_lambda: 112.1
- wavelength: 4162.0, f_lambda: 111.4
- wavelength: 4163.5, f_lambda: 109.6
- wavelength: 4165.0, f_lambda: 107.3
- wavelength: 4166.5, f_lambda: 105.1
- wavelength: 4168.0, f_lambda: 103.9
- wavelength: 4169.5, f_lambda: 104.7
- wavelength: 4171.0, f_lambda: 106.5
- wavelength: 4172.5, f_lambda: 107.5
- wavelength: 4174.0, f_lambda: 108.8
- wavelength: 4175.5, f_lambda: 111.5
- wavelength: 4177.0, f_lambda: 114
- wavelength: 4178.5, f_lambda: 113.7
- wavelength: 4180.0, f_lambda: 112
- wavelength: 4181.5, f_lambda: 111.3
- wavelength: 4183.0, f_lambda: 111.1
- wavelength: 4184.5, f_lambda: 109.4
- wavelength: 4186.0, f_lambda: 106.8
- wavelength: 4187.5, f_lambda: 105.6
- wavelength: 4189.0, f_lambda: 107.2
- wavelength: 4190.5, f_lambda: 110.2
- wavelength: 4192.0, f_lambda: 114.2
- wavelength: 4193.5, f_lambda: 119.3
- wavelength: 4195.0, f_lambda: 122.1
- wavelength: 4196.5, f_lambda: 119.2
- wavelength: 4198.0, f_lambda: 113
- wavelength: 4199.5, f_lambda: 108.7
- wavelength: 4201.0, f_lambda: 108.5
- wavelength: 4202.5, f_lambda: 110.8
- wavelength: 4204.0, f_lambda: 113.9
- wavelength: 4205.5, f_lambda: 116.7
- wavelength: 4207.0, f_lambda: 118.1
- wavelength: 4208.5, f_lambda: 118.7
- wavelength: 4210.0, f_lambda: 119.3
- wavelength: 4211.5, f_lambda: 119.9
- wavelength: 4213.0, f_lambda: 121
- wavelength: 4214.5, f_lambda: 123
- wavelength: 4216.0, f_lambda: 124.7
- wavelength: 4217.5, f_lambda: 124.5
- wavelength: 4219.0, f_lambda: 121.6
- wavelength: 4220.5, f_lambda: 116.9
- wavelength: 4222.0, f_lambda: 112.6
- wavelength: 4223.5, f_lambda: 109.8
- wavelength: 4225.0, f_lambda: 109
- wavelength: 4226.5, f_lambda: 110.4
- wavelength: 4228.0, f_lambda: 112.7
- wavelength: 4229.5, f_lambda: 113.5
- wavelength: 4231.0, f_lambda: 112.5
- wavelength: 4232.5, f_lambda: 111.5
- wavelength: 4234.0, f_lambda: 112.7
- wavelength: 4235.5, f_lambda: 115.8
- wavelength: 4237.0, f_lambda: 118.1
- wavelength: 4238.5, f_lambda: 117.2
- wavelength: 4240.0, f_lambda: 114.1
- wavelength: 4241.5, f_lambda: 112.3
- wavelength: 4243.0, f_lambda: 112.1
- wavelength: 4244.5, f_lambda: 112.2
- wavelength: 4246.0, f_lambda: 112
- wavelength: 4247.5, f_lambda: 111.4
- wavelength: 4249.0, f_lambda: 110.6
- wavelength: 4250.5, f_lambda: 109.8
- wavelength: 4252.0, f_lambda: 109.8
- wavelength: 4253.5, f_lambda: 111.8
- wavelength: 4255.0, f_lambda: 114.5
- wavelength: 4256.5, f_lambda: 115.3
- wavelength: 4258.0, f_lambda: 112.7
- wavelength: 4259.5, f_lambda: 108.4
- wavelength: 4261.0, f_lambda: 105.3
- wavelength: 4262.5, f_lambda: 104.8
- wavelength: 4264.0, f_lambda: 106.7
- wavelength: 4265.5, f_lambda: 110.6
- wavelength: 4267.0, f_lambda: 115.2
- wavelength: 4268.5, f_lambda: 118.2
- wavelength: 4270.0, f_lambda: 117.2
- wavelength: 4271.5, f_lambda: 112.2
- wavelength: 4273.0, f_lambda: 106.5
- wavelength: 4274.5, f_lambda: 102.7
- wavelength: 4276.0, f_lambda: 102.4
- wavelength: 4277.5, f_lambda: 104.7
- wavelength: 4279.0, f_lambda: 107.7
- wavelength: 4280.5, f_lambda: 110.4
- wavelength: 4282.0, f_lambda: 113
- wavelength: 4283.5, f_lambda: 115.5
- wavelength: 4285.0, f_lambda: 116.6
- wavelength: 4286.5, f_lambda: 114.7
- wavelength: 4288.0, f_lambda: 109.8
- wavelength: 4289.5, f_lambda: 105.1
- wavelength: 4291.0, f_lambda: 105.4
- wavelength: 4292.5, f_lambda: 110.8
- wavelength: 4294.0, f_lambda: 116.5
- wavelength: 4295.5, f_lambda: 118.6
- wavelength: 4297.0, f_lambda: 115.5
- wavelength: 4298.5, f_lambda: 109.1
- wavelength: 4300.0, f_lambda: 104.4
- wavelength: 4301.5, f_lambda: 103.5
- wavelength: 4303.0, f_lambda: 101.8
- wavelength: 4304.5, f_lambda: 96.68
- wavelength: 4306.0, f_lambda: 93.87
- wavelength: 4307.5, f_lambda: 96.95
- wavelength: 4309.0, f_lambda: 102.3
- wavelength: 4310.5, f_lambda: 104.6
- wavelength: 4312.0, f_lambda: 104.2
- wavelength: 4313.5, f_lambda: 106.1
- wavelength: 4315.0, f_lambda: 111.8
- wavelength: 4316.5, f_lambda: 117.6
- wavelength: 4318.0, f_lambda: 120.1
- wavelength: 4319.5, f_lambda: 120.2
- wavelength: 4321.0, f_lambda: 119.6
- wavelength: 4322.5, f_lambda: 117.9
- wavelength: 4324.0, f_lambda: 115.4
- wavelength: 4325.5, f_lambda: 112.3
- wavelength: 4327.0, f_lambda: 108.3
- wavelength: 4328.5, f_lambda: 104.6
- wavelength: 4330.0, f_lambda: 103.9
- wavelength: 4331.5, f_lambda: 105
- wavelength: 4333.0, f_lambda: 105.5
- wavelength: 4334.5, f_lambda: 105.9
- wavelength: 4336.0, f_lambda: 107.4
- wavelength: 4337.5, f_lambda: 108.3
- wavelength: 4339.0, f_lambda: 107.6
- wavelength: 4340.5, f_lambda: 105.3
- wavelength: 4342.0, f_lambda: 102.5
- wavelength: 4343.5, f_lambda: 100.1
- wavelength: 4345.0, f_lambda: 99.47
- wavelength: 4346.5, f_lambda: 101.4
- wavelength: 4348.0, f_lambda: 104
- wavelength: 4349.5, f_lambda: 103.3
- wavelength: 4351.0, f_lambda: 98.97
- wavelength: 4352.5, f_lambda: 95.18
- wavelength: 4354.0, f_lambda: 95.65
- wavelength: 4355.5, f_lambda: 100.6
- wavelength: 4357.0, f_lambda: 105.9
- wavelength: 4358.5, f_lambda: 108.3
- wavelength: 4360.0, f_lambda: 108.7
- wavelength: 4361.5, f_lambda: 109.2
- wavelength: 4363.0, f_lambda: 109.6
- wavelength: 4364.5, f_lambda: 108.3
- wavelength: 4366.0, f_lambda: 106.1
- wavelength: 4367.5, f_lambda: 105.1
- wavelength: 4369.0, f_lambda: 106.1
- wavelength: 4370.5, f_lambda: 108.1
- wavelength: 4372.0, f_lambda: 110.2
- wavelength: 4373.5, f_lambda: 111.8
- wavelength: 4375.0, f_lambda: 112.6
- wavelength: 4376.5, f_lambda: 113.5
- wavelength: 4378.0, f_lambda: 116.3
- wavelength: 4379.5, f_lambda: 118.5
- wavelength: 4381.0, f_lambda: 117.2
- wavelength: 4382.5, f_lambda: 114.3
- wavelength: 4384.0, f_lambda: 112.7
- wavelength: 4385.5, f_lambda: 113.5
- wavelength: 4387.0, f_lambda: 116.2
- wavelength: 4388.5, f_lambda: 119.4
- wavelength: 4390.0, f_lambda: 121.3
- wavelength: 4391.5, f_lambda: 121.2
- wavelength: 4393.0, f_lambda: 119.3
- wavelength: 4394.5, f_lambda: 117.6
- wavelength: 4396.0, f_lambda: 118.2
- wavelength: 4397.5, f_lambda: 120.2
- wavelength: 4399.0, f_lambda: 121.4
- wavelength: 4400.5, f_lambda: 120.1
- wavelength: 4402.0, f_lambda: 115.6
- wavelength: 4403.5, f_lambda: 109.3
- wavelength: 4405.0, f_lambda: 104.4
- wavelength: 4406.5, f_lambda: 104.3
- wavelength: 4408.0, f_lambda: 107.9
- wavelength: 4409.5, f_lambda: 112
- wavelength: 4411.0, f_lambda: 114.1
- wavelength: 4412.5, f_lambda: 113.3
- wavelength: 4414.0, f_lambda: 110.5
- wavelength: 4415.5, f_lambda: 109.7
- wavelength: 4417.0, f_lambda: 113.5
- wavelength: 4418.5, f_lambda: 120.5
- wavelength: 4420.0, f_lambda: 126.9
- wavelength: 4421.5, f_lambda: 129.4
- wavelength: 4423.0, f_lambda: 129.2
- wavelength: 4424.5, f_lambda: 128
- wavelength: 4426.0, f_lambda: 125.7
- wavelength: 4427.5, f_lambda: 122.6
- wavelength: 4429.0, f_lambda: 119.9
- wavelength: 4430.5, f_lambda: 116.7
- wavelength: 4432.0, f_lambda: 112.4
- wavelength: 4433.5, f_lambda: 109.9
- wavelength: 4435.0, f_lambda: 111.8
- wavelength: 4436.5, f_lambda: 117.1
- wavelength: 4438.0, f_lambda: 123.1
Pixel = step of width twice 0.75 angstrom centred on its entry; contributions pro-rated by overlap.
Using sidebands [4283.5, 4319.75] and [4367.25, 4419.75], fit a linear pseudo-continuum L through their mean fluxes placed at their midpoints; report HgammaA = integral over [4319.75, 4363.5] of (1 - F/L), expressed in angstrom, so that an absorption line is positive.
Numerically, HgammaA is 2.0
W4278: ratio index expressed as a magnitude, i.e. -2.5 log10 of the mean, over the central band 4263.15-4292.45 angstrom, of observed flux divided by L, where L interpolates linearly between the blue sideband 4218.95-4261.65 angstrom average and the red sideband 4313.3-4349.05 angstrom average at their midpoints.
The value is 0.01 mag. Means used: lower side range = 113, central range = 110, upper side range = 109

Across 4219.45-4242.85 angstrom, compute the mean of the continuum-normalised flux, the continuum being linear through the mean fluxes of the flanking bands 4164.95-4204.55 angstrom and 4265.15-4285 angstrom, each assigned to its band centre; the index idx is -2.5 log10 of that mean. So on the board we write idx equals -0.03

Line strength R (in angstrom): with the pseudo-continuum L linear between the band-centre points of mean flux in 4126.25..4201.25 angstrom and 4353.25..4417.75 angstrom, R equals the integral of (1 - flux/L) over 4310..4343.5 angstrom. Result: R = 0.5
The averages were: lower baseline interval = 109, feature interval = 110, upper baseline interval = 112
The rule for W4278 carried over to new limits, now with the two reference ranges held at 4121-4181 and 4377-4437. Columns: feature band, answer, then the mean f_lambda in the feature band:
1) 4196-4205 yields -0.02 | 112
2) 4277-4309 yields 0.05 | 108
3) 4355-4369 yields 0.08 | 107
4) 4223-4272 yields -0.01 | 112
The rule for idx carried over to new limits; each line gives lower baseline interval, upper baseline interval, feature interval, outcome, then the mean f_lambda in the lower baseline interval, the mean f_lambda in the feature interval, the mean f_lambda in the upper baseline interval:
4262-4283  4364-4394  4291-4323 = 0.02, 110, 109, 114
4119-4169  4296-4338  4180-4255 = -0.06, 108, 114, 108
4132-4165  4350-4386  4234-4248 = -0.05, 108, 114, 109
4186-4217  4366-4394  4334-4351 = 0.11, 116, 104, 114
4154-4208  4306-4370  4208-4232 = -0.07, 111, 117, 107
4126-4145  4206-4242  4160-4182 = 0.03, 110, 109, 116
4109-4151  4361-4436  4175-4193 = -0.02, 107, 111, 115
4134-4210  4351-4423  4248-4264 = 0.01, 110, 110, 113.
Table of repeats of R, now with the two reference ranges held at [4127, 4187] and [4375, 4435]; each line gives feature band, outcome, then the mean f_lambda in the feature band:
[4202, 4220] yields -1.5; 119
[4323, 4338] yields 0.8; 108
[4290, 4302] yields 0.3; 111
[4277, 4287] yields 0.1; 112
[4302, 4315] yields 1.4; 101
